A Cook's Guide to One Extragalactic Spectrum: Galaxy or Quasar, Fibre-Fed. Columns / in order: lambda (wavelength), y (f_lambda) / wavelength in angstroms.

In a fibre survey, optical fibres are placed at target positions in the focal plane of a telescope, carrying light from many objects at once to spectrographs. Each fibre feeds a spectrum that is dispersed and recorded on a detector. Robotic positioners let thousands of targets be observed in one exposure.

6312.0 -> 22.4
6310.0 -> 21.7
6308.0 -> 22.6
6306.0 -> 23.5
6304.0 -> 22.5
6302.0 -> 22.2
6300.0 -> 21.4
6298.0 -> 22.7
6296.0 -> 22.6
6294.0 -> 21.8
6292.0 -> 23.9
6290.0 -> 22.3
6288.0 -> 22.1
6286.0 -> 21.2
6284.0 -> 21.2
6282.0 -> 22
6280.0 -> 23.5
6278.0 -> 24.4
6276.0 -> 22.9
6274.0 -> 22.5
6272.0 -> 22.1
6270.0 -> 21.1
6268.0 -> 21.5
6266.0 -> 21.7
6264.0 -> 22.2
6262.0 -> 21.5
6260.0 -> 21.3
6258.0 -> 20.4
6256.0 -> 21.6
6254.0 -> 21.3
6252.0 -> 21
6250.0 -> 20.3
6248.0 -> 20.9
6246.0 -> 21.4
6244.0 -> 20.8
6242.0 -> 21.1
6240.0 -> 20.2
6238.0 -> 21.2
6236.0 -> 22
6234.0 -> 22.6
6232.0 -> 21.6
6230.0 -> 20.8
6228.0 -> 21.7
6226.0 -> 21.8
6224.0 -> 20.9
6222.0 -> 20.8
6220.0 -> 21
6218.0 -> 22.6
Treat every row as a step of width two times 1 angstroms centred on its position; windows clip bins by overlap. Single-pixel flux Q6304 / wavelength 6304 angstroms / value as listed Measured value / 22.5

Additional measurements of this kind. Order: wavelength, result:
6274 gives 22.5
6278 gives 24.4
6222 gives 20.8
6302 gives 22.2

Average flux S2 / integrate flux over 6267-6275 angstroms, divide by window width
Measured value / 21.8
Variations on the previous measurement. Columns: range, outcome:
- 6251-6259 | 21.1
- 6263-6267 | 21.9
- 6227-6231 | 21.2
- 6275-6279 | 23.6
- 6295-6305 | 22.3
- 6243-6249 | 21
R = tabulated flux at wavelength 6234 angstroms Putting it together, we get 22.6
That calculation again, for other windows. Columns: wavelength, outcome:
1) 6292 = 23.9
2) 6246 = 21.4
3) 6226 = 21.8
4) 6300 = 21.4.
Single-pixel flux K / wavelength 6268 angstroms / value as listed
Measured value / 21.5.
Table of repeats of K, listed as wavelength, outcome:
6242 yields 21.1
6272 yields 22.1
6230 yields 20.8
